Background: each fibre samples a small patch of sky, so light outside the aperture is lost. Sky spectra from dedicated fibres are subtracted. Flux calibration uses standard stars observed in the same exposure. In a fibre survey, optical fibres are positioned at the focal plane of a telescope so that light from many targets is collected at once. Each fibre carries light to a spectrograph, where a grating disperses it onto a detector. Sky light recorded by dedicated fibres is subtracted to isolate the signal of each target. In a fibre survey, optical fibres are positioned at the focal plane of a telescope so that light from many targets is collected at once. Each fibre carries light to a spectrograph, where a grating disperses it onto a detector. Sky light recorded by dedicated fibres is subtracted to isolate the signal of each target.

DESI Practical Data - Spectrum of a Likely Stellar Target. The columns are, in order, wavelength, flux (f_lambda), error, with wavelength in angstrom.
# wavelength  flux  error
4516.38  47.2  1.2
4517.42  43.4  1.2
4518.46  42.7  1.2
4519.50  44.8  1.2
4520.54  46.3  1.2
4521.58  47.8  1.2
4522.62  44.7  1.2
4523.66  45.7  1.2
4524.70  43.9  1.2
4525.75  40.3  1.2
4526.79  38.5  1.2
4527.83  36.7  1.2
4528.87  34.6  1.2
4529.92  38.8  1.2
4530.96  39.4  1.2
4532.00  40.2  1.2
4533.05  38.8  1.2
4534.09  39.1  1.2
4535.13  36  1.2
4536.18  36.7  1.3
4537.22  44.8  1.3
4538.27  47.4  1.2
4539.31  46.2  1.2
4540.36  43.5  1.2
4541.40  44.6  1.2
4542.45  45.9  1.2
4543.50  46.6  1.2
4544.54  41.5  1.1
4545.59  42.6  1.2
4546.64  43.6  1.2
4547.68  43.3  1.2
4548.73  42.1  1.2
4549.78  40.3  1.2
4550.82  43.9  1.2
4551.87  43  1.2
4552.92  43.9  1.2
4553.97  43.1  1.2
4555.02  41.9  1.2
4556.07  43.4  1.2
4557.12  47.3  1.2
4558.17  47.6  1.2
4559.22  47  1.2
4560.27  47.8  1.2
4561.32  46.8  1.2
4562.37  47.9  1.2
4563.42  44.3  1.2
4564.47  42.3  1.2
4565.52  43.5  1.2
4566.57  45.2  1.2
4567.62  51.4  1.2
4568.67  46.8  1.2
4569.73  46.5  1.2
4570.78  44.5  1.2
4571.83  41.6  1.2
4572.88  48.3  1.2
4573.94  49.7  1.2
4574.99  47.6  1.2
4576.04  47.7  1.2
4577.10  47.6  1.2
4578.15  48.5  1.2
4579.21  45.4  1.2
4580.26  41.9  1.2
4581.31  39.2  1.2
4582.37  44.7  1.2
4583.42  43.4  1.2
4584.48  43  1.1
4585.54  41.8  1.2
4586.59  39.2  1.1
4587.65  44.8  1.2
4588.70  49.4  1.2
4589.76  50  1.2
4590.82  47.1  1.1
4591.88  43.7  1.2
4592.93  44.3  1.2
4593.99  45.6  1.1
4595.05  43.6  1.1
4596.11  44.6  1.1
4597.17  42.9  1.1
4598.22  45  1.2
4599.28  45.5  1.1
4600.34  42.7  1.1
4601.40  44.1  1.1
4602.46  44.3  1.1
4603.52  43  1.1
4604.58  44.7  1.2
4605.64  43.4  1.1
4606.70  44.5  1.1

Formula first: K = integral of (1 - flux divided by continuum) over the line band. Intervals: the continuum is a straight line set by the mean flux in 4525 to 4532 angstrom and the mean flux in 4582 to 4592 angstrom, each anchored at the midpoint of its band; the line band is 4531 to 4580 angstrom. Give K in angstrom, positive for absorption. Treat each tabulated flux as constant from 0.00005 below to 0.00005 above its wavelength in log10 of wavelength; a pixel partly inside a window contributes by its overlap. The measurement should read -3.7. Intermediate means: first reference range 38.4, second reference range 44.7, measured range 44.5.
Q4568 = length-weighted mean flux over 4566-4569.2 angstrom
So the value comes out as 47.8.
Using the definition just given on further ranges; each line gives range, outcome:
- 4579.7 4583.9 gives 42.4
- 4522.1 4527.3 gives 42.6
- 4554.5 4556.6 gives 42.6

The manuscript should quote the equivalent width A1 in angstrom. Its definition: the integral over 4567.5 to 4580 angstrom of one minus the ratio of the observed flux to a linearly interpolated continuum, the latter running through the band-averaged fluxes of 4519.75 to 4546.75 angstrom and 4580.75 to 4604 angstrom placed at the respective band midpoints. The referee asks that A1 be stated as -0.97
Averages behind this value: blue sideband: 42.1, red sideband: 44.2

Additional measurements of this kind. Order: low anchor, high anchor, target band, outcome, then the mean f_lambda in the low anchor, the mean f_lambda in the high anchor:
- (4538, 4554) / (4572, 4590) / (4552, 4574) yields -0.54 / 43.8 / 45.3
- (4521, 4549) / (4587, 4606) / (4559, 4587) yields -0.99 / 42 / 44.9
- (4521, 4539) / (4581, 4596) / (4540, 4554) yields -0.52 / 40.9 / 44.3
